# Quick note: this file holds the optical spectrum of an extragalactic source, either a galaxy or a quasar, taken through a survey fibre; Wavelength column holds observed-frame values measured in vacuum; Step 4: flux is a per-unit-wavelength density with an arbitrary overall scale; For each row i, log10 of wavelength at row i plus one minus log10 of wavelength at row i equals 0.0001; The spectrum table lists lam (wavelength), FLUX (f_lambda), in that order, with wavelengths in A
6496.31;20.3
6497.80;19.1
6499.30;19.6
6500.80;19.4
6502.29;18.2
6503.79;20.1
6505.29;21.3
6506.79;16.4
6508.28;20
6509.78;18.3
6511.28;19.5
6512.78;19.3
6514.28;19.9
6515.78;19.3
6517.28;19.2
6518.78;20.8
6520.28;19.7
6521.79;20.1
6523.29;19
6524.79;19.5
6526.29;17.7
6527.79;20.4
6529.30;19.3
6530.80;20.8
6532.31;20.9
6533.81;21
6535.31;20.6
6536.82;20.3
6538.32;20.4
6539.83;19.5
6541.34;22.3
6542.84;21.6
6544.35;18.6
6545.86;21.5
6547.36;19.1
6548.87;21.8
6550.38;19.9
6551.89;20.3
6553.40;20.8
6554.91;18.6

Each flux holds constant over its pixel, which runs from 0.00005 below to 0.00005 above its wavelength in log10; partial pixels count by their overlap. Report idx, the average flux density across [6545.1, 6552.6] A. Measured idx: 20.5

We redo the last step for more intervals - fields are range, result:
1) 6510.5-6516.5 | 19.5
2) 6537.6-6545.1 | 20.5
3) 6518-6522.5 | 20.2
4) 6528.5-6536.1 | 20.5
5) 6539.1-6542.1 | 20.9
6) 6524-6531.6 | 19.5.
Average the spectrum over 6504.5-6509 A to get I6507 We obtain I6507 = 19.3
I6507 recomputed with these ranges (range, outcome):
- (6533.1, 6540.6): 20.4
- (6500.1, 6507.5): 19.1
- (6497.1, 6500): 19.3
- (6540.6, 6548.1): 20.6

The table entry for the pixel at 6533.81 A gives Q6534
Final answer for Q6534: 21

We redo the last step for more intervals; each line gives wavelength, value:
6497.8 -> 19.1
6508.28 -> 20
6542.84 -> 21.6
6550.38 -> 19.9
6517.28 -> 19.2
